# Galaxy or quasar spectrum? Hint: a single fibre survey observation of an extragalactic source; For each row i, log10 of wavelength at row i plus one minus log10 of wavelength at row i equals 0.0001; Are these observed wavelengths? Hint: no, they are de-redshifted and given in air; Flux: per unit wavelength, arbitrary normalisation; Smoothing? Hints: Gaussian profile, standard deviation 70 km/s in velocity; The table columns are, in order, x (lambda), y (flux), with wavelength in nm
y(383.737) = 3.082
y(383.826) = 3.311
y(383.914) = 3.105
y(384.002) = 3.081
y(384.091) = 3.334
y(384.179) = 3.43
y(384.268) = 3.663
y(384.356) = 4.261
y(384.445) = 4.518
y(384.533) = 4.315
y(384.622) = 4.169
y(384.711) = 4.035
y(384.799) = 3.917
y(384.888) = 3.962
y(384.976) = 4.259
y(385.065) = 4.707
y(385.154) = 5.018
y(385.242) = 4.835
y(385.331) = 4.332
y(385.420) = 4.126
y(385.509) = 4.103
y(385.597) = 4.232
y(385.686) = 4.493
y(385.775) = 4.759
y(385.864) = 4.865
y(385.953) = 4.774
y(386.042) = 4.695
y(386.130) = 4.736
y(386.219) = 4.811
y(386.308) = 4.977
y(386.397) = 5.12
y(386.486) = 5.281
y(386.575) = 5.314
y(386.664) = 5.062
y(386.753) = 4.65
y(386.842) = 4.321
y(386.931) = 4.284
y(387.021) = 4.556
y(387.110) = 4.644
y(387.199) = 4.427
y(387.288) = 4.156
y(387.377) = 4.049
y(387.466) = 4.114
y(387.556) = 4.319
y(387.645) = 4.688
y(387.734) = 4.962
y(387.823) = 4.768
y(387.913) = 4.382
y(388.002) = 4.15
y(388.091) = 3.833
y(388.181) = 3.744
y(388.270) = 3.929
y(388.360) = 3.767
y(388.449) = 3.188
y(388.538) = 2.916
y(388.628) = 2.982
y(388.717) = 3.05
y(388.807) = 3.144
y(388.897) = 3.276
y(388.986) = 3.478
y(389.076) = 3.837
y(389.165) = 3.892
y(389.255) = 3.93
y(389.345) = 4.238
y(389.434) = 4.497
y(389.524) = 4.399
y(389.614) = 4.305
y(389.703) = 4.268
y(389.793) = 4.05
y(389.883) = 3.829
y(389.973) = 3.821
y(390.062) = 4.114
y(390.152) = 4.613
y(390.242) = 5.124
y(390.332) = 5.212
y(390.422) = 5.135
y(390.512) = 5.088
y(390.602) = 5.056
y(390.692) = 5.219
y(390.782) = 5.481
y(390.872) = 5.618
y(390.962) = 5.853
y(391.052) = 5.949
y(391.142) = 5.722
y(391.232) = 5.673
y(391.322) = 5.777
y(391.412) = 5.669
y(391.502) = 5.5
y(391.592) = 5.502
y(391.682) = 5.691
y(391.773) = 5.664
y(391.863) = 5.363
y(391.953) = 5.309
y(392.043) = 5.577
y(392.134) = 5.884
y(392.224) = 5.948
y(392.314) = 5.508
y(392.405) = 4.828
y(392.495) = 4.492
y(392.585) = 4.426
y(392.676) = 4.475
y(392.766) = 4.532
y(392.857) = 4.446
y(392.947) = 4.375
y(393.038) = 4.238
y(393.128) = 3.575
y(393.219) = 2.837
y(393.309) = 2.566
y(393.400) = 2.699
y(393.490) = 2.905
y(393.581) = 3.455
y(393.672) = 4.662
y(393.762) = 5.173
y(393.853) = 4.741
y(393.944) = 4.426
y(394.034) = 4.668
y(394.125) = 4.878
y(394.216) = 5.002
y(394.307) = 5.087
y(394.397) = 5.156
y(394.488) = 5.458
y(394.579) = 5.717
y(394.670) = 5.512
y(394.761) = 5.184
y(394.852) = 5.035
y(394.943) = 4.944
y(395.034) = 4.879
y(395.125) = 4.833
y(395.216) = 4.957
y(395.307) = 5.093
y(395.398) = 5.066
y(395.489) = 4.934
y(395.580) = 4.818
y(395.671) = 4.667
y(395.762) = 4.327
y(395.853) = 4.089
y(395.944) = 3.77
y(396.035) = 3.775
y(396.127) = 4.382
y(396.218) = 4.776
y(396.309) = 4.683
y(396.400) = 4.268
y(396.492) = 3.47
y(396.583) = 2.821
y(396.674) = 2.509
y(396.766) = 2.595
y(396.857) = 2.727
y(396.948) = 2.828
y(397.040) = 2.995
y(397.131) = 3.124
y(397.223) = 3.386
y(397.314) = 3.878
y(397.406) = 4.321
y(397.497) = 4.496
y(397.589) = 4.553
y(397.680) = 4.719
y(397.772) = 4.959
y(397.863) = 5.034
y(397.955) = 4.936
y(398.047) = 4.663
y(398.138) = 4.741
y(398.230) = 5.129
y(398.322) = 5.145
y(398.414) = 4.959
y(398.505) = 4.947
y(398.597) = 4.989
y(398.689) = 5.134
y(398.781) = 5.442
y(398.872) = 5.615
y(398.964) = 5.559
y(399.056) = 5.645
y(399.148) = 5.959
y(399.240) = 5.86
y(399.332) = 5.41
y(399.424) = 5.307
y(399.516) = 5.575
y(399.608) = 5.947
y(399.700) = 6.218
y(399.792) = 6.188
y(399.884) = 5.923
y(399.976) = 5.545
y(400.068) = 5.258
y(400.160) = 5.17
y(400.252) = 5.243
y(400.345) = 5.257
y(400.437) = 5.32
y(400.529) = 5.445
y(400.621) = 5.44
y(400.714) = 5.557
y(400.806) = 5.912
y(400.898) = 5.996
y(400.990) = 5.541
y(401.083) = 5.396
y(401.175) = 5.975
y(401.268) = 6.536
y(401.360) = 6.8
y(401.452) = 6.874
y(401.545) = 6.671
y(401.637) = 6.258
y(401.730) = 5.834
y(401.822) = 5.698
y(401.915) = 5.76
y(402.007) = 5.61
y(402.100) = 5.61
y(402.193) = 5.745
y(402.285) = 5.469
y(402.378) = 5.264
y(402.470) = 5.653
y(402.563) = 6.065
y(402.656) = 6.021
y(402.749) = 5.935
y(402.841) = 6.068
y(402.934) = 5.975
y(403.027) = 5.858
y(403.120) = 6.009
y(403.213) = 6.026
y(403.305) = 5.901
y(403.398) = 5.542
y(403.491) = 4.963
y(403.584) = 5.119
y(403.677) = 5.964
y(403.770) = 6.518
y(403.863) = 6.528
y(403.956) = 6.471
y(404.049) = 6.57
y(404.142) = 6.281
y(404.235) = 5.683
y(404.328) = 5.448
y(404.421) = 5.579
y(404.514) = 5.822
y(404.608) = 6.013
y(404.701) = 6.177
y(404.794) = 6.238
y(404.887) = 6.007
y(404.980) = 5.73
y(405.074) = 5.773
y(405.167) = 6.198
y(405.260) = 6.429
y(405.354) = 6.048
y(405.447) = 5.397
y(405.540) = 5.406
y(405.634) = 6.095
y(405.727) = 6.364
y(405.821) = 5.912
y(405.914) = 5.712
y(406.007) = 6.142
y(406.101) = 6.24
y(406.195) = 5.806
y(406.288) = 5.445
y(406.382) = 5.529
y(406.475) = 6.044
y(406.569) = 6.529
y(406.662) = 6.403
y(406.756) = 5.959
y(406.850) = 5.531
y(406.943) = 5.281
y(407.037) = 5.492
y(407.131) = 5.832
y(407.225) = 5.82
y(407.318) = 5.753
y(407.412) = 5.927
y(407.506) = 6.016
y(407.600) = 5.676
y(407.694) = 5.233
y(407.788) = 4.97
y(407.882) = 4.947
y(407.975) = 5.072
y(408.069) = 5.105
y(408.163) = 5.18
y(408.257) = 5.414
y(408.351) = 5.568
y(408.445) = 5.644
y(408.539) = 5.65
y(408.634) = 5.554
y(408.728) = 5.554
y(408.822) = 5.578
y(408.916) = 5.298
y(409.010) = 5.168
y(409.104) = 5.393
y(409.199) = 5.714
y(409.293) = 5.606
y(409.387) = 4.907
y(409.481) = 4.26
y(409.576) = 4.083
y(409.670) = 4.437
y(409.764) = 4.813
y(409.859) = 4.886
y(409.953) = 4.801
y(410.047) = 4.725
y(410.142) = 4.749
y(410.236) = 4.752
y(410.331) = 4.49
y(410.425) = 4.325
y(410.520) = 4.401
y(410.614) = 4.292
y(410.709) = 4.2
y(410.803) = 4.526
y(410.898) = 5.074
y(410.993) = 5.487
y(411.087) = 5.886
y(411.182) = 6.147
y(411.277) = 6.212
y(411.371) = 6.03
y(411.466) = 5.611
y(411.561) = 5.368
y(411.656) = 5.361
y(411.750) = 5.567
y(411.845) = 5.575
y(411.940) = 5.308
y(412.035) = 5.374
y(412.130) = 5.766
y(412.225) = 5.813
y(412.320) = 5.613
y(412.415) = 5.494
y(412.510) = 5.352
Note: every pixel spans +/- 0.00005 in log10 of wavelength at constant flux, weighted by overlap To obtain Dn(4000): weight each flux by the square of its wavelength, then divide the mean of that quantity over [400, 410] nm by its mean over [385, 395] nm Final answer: 1.3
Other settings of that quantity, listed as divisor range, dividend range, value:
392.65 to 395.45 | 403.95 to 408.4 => 1.36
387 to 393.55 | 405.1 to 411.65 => 1.32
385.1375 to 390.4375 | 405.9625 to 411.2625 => 1.37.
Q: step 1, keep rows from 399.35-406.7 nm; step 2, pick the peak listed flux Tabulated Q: 6.874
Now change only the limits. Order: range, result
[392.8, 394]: 5.173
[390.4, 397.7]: 5.949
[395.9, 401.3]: 6.536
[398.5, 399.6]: 5.959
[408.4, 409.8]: 5.714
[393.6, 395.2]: 5.717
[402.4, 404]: 6.528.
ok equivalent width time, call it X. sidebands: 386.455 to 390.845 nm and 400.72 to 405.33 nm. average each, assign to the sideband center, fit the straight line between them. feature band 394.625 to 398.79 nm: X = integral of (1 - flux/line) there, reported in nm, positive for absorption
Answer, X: 0.65 nm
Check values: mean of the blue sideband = 4.28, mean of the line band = 4.39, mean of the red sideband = 5.95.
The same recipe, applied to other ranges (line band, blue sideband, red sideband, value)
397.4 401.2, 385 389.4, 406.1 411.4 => -0.382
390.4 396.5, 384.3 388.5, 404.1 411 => -0.090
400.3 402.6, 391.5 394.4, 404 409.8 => -0.255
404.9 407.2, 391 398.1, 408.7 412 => -0.434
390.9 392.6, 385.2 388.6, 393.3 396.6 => -0.384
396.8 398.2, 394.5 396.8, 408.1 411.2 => 0.140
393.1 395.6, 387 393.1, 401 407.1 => 0.213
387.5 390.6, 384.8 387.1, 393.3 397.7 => 0.286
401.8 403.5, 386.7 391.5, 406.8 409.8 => -0.235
